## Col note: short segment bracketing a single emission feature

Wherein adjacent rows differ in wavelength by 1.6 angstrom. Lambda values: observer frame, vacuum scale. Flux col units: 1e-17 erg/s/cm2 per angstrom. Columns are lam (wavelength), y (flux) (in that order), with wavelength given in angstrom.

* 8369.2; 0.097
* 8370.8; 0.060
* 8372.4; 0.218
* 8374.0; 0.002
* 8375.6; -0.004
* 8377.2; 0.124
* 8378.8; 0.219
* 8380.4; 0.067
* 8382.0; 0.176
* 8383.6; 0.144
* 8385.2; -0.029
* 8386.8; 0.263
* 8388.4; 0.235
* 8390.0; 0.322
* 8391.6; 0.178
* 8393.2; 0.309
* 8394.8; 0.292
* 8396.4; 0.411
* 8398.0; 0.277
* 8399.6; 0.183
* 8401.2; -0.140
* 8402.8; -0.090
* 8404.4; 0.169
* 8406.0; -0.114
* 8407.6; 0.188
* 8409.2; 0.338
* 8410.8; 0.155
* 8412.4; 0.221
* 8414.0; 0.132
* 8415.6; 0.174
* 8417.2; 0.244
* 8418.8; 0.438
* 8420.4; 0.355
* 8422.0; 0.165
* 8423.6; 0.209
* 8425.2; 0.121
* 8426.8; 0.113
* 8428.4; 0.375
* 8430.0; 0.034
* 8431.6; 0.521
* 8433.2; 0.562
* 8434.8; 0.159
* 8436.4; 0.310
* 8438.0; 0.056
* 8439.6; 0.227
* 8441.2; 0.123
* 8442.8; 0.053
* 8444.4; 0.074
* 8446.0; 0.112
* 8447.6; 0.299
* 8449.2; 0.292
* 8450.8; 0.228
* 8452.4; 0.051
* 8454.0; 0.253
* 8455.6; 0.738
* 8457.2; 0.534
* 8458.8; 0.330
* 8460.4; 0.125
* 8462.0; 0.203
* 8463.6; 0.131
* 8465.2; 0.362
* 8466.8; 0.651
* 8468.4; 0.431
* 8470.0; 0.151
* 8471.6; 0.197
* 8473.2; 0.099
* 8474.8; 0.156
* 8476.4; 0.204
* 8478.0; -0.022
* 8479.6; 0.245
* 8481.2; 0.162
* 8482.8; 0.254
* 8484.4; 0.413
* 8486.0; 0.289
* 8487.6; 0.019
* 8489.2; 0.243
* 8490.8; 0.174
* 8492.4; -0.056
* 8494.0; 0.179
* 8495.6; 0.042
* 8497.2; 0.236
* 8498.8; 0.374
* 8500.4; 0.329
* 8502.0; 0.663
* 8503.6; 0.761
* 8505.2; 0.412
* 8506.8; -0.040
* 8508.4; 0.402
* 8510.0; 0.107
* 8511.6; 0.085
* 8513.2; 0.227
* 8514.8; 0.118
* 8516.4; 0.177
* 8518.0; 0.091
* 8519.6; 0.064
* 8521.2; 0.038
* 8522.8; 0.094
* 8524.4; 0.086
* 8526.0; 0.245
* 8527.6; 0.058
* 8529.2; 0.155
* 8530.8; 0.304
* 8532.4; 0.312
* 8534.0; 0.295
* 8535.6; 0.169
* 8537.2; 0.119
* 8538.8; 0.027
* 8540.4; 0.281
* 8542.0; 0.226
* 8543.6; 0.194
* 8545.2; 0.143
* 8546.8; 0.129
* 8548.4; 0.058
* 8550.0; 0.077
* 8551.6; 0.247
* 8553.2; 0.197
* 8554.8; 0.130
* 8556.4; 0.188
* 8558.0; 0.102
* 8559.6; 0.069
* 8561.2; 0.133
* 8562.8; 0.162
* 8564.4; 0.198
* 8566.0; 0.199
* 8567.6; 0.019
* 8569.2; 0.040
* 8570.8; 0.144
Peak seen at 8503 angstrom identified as H-gamma 4340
